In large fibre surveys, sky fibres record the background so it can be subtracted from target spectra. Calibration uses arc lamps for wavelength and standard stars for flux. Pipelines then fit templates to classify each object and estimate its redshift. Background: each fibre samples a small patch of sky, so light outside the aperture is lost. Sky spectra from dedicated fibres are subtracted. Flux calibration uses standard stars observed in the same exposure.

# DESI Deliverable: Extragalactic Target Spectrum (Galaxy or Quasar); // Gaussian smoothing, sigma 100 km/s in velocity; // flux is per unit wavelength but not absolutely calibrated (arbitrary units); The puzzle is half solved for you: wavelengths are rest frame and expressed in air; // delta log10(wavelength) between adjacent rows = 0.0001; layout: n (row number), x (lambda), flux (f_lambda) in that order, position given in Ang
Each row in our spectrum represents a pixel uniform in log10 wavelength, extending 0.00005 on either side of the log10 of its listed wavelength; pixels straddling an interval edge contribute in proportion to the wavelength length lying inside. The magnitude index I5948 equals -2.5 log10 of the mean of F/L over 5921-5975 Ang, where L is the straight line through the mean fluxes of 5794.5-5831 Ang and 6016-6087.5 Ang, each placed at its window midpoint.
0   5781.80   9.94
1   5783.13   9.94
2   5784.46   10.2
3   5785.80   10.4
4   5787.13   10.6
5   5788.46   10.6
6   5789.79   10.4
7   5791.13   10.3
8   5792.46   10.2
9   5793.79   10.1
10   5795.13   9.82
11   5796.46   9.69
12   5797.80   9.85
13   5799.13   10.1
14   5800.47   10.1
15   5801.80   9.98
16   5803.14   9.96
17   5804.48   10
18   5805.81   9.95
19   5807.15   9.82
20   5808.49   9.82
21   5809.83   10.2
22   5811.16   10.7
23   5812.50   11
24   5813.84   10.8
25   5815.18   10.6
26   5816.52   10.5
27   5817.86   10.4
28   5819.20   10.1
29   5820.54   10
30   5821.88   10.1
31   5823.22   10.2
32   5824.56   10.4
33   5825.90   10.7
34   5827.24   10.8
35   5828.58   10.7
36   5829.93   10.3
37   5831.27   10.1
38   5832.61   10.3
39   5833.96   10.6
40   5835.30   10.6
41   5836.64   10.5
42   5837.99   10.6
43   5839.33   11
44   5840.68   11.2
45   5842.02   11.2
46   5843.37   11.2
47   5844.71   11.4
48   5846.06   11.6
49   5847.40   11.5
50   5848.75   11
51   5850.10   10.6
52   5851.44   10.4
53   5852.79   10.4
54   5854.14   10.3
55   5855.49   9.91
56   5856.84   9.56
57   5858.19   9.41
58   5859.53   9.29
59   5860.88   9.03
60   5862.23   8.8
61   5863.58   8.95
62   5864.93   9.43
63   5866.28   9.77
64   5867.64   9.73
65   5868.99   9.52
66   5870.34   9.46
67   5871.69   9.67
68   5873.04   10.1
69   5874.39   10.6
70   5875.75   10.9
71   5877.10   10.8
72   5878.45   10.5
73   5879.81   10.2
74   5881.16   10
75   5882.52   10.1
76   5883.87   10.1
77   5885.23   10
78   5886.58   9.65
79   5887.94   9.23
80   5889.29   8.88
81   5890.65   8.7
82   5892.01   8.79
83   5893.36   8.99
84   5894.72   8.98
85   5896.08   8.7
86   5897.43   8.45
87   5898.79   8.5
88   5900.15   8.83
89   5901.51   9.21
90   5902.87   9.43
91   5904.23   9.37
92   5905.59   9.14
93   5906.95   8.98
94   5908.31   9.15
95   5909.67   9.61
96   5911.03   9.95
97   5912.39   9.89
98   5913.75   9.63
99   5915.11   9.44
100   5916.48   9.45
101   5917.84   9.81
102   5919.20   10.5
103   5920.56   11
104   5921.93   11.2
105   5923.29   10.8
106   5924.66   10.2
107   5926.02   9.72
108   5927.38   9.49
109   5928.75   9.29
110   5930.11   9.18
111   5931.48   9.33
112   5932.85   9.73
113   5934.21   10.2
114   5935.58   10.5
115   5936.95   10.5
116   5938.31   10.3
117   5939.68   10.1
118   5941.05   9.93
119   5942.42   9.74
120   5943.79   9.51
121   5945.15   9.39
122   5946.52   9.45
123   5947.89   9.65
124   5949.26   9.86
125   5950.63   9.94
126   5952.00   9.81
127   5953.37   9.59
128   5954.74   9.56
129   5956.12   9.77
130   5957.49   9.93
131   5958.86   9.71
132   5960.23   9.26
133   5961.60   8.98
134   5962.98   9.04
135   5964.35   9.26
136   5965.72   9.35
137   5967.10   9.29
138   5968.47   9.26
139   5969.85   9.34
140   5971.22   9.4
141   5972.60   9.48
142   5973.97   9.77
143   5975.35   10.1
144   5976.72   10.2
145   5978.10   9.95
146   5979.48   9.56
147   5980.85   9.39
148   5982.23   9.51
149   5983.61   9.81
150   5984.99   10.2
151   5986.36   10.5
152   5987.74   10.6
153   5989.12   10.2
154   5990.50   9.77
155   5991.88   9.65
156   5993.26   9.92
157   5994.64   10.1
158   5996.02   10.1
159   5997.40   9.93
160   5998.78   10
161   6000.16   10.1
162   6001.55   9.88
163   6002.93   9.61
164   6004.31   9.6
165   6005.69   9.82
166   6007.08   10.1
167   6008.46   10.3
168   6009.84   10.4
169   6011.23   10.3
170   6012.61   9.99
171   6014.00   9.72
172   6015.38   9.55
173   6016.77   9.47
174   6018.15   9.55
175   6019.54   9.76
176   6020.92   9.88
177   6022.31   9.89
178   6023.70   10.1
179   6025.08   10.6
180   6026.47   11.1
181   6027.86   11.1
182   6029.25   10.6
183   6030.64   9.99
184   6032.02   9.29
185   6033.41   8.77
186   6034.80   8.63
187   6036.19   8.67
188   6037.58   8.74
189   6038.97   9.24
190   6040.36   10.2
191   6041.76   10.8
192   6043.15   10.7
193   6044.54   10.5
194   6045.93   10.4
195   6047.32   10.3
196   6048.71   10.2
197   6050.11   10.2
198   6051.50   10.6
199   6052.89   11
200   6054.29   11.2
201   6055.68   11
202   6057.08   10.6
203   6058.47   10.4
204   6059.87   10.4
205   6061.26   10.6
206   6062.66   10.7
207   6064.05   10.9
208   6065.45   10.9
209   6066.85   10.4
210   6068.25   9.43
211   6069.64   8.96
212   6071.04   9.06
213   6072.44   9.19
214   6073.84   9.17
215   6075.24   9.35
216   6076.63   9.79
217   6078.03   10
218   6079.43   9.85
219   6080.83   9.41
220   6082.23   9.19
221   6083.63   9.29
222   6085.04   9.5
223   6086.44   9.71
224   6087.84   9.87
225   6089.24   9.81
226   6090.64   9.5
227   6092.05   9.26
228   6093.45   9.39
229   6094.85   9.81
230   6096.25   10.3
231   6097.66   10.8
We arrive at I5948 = 0.04 mag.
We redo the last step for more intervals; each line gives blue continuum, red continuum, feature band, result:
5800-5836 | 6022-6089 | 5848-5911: 0.071 mag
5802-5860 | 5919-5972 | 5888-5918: 0.096 mag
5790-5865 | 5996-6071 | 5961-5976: 0.085 mag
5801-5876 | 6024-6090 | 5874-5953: 0.052 mag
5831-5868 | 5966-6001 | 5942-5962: 0.036 mag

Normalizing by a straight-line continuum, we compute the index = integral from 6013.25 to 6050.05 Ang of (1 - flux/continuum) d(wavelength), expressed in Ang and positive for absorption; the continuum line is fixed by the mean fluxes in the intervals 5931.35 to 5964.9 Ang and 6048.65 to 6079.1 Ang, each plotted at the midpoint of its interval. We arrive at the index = 0.5 Ang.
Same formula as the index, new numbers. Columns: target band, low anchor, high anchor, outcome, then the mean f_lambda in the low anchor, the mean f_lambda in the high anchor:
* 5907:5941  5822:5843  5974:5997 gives 0.9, 10.6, 9.97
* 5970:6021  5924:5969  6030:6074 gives -0.3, 9.66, 10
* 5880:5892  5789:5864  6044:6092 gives 0.8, 10.3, 10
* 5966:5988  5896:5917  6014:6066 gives 0.0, 9.25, 10.2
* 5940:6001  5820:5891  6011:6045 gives 1.6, 10.2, 9.88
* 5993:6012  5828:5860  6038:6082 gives 0.5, 10.6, 10.2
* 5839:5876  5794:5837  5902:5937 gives -0.4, 10.3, 9.81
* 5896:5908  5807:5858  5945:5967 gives 1.2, 10.6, 9.53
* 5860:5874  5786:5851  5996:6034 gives 1.2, 10.5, 9.98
